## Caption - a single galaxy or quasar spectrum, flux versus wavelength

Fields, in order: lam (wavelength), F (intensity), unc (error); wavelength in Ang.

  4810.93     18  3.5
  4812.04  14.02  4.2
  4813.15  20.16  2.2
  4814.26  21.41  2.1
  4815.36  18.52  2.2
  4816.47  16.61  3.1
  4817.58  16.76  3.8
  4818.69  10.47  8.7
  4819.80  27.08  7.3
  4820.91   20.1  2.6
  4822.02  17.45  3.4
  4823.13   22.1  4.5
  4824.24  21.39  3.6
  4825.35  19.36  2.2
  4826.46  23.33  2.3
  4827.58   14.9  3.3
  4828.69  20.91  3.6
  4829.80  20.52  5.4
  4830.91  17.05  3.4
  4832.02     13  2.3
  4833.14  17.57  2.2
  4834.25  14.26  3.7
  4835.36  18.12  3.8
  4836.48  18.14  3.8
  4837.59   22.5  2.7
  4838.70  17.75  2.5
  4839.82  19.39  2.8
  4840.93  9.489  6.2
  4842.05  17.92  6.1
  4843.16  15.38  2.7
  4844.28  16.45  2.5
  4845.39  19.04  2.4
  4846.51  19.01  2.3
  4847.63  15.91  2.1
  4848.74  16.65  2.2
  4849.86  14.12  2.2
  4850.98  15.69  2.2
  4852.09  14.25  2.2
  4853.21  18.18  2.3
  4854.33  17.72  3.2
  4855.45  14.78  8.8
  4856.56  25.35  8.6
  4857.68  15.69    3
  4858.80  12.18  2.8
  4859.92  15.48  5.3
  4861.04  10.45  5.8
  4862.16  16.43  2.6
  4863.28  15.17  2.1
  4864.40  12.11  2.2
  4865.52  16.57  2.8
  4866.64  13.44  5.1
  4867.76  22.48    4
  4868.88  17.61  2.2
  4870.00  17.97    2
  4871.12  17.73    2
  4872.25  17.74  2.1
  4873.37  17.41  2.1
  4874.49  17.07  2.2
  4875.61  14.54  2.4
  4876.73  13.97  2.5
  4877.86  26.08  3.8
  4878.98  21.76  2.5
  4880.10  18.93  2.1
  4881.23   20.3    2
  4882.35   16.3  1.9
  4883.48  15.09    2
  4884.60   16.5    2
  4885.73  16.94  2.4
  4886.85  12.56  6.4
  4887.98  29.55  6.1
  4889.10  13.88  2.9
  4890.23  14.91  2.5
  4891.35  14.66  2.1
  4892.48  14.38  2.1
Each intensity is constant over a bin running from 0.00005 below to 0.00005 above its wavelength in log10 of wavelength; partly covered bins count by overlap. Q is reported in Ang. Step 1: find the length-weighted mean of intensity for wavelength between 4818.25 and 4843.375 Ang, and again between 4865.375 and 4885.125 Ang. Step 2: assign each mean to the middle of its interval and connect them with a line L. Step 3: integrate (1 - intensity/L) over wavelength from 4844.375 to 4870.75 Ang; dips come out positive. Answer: 2.4 Ang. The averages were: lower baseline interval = 18.3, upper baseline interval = 17.9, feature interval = 16.4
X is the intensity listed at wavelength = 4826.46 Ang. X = 23.33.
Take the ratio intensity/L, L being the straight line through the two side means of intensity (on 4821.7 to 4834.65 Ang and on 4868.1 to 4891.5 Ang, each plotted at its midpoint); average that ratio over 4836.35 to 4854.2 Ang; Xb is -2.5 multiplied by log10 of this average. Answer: 0.09 mag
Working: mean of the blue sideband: 18.6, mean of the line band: 16.9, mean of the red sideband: 17.8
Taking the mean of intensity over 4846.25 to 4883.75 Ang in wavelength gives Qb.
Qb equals 16.9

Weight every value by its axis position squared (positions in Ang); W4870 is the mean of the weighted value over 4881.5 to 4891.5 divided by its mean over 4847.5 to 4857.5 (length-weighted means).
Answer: 1.0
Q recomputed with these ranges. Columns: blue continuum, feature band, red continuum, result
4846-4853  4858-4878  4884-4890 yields 0.9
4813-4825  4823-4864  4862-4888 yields 3.1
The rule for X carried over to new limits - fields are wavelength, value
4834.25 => 14.26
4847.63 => 15.91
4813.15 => 20.16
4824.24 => 21.39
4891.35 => 14.66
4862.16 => 16.43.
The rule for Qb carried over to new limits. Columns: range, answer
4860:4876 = 16.2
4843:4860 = 16.7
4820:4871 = 17.3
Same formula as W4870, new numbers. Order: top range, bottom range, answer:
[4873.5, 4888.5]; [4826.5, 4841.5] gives 1.08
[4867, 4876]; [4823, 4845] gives 1.01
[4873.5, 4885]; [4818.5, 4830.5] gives 0.92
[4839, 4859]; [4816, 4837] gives 0.91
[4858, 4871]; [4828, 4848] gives 0.90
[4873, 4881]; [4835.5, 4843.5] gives 1.09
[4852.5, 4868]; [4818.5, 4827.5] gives 0.80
